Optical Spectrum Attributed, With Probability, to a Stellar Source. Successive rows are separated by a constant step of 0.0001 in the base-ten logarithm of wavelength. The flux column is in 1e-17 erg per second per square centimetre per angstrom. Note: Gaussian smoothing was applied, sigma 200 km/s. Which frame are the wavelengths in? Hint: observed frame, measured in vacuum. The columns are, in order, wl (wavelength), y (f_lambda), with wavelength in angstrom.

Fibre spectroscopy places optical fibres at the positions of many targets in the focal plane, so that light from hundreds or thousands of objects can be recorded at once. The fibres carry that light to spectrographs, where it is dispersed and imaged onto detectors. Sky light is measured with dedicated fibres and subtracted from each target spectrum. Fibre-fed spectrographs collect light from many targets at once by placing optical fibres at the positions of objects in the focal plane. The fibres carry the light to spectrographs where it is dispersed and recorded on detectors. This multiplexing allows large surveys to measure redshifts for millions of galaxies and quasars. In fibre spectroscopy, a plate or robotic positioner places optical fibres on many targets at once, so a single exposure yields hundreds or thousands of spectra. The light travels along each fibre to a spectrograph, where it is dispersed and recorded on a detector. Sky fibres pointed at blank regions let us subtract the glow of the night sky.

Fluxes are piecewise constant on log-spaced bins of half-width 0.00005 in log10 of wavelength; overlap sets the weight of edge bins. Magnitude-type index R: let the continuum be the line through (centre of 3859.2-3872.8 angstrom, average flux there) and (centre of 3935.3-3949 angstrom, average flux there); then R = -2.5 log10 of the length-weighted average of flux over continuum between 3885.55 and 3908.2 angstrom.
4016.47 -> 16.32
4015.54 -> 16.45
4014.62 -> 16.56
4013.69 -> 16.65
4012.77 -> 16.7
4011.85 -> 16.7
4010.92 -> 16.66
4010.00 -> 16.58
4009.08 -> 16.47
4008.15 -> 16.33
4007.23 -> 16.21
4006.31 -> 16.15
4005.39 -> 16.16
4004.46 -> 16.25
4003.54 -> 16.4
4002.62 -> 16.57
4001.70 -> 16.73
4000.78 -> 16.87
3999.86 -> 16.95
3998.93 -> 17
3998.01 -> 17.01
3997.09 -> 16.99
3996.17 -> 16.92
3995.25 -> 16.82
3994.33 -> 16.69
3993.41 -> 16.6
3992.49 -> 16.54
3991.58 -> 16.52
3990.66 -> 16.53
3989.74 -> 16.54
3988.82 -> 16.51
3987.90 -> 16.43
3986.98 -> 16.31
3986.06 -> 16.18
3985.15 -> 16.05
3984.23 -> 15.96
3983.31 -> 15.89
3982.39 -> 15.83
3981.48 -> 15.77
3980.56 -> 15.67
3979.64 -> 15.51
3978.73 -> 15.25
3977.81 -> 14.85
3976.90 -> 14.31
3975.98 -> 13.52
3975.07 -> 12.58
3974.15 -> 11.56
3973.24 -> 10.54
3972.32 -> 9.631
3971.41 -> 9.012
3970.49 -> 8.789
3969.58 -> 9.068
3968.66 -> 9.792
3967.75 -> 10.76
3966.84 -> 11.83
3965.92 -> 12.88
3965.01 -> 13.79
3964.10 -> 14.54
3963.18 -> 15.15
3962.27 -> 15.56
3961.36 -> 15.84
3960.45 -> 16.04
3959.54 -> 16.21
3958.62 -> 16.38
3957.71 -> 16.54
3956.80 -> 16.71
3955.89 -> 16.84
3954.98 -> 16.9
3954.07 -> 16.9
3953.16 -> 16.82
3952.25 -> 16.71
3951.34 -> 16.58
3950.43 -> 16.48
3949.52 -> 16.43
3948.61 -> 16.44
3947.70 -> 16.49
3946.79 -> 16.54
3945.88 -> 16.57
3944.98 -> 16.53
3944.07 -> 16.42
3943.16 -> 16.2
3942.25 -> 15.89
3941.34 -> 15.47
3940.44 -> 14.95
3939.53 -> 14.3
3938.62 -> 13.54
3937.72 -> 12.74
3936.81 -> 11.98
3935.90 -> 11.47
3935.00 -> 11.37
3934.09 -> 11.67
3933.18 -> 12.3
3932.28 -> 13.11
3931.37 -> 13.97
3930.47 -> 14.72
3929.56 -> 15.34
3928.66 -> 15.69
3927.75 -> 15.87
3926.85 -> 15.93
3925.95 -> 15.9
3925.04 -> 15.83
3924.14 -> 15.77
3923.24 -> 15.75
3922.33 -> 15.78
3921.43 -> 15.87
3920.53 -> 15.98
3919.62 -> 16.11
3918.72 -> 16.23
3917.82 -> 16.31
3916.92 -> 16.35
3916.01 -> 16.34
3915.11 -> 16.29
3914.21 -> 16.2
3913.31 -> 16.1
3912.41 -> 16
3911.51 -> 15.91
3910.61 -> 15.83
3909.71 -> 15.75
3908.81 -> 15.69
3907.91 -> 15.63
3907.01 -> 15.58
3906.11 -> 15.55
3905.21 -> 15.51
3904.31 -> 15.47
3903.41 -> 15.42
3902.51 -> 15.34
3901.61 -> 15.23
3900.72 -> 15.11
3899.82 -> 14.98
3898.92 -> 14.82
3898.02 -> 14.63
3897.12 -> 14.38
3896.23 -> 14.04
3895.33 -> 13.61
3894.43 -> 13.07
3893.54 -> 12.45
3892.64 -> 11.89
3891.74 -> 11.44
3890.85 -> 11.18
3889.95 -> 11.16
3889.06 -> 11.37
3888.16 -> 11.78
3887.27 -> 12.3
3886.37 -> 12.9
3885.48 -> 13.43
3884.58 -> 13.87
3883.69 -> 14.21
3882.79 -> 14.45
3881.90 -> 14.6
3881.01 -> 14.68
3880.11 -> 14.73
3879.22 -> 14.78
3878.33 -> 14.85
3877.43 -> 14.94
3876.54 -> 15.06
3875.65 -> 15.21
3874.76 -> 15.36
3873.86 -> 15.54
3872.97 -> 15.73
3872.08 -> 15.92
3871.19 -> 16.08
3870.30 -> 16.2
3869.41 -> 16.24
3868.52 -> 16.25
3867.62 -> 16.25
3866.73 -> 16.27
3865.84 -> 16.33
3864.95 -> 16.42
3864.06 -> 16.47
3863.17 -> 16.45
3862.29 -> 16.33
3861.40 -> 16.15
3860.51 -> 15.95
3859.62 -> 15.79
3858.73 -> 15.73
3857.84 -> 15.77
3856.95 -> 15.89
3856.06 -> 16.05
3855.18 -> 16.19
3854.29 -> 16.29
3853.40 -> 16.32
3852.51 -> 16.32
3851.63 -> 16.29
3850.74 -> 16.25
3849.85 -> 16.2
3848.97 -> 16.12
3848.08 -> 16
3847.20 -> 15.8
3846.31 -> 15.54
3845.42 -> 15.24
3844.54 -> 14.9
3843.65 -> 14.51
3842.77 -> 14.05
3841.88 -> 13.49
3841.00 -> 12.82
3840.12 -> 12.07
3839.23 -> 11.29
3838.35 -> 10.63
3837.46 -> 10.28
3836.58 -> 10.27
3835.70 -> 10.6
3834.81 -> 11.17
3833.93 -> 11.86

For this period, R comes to 0.14 mag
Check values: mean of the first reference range 16.2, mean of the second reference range 15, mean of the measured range 13.8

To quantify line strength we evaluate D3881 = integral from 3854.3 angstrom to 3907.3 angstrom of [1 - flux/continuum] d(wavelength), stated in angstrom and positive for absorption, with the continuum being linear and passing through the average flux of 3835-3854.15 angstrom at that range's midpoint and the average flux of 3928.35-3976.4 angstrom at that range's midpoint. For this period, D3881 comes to -2.7 angstrom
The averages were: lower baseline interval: 14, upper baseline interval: 14.2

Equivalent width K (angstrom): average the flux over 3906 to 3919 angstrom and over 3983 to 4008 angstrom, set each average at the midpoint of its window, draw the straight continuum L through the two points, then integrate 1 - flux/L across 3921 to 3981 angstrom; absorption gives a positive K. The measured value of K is 6.4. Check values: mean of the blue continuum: 16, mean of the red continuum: 16.5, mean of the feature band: 14.5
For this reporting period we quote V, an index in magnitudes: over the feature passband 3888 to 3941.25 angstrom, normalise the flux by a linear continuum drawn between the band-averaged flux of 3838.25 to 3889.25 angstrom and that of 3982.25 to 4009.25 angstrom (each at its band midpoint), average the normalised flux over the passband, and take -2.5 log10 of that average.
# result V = 0.08 mag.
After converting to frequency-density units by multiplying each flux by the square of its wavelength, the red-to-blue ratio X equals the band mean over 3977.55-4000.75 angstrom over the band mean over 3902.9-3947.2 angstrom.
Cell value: 1.11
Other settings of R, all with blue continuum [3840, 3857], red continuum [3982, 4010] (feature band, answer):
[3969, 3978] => 0.40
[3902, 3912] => 0.01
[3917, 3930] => 0.00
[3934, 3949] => 0.10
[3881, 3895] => 0.22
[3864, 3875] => -0.04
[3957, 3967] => 0.08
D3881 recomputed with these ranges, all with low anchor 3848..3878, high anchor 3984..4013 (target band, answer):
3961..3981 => 4.5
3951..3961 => -0.1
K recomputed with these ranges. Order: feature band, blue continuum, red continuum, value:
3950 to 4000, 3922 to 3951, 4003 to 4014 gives 2.3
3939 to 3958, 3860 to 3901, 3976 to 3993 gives -1.1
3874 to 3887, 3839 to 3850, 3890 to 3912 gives 0.0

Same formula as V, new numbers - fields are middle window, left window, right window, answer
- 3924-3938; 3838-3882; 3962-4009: 0.09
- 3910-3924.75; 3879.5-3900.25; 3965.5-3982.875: -0.23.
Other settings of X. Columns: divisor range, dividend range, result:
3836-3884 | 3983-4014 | 1.17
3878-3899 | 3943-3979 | 1.13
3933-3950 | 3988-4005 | 1.17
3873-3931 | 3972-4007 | 1.11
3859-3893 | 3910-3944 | 1.05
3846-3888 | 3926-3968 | 1.01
